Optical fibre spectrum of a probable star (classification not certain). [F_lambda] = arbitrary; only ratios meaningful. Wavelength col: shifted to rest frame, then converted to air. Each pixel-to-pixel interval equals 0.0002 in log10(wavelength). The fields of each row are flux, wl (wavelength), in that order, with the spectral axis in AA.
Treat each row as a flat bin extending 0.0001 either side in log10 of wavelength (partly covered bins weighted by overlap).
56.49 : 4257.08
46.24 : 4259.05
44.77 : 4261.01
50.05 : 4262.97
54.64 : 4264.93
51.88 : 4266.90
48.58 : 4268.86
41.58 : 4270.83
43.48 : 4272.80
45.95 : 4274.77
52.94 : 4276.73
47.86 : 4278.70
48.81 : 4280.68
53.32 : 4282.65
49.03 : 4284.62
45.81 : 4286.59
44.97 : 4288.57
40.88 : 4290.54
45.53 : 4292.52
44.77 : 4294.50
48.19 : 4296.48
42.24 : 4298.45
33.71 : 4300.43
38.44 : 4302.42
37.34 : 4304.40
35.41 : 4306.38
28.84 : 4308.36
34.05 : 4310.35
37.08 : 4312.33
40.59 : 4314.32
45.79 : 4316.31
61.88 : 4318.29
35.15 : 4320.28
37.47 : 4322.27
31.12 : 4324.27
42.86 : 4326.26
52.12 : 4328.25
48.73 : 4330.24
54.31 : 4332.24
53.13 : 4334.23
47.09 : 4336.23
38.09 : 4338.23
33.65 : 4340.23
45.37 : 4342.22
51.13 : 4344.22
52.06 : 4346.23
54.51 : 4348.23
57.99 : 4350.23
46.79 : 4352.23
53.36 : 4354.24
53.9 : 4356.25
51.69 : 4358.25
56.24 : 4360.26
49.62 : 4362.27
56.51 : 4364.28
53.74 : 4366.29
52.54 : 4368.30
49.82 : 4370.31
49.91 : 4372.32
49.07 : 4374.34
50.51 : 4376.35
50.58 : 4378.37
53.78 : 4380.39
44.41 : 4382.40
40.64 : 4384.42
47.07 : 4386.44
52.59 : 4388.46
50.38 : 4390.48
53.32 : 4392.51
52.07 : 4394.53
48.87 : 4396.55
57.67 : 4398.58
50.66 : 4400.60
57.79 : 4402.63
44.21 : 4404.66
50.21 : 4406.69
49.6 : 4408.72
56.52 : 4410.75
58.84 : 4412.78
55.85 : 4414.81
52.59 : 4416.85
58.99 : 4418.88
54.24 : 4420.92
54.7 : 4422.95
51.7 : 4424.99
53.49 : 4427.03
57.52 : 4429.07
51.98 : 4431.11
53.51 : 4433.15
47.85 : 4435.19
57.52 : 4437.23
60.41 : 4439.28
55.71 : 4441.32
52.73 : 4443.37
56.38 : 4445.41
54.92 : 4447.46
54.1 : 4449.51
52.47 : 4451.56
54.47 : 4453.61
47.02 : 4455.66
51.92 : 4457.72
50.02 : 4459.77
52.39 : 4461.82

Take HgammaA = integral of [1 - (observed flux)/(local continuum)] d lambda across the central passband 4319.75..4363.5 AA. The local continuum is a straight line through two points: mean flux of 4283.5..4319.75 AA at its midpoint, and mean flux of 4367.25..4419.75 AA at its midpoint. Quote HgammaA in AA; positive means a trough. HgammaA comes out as -1.5 AA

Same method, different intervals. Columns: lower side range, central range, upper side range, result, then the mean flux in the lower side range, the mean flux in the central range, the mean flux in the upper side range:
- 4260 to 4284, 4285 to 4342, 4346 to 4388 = 8.63 AA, 48.7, 42.2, 51.2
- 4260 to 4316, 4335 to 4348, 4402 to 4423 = 0.79 AA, 44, 45.3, 53.9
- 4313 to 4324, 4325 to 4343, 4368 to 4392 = -0.54 AA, 43.1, 46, 49.3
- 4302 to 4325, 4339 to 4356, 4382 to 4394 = -2.46 AA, 38.7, 49.4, 48.4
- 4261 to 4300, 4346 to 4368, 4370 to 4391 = -2.19 AA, 47.1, 53.3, 48.9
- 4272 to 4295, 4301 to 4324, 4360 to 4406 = 4.41 AA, 47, 38.9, 50.9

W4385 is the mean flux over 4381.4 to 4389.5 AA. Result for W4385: 46.2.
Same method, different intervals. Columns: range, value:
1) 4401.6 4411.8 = 51.7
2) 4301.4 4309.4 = 35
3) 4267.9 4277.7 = 46.5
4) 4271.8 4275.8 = 44.9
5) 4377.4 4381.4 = 52.2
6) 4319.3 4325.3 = 34.6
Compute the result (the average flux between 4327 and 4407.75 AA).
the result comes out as 50.4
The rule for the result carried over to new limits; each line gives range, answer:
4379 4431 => 52.3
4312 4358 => 46.9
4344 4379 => 52.3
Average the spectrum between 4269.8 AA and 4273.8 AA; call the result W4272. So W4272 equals 42.5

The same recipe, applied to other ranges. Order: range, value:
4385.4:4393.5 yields 50.8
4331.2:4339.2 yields 48.2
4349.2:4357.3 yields 53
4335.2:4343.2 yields 41.1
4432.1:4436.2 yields 50.7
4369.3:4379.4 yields 50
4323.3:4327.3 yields 37.2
